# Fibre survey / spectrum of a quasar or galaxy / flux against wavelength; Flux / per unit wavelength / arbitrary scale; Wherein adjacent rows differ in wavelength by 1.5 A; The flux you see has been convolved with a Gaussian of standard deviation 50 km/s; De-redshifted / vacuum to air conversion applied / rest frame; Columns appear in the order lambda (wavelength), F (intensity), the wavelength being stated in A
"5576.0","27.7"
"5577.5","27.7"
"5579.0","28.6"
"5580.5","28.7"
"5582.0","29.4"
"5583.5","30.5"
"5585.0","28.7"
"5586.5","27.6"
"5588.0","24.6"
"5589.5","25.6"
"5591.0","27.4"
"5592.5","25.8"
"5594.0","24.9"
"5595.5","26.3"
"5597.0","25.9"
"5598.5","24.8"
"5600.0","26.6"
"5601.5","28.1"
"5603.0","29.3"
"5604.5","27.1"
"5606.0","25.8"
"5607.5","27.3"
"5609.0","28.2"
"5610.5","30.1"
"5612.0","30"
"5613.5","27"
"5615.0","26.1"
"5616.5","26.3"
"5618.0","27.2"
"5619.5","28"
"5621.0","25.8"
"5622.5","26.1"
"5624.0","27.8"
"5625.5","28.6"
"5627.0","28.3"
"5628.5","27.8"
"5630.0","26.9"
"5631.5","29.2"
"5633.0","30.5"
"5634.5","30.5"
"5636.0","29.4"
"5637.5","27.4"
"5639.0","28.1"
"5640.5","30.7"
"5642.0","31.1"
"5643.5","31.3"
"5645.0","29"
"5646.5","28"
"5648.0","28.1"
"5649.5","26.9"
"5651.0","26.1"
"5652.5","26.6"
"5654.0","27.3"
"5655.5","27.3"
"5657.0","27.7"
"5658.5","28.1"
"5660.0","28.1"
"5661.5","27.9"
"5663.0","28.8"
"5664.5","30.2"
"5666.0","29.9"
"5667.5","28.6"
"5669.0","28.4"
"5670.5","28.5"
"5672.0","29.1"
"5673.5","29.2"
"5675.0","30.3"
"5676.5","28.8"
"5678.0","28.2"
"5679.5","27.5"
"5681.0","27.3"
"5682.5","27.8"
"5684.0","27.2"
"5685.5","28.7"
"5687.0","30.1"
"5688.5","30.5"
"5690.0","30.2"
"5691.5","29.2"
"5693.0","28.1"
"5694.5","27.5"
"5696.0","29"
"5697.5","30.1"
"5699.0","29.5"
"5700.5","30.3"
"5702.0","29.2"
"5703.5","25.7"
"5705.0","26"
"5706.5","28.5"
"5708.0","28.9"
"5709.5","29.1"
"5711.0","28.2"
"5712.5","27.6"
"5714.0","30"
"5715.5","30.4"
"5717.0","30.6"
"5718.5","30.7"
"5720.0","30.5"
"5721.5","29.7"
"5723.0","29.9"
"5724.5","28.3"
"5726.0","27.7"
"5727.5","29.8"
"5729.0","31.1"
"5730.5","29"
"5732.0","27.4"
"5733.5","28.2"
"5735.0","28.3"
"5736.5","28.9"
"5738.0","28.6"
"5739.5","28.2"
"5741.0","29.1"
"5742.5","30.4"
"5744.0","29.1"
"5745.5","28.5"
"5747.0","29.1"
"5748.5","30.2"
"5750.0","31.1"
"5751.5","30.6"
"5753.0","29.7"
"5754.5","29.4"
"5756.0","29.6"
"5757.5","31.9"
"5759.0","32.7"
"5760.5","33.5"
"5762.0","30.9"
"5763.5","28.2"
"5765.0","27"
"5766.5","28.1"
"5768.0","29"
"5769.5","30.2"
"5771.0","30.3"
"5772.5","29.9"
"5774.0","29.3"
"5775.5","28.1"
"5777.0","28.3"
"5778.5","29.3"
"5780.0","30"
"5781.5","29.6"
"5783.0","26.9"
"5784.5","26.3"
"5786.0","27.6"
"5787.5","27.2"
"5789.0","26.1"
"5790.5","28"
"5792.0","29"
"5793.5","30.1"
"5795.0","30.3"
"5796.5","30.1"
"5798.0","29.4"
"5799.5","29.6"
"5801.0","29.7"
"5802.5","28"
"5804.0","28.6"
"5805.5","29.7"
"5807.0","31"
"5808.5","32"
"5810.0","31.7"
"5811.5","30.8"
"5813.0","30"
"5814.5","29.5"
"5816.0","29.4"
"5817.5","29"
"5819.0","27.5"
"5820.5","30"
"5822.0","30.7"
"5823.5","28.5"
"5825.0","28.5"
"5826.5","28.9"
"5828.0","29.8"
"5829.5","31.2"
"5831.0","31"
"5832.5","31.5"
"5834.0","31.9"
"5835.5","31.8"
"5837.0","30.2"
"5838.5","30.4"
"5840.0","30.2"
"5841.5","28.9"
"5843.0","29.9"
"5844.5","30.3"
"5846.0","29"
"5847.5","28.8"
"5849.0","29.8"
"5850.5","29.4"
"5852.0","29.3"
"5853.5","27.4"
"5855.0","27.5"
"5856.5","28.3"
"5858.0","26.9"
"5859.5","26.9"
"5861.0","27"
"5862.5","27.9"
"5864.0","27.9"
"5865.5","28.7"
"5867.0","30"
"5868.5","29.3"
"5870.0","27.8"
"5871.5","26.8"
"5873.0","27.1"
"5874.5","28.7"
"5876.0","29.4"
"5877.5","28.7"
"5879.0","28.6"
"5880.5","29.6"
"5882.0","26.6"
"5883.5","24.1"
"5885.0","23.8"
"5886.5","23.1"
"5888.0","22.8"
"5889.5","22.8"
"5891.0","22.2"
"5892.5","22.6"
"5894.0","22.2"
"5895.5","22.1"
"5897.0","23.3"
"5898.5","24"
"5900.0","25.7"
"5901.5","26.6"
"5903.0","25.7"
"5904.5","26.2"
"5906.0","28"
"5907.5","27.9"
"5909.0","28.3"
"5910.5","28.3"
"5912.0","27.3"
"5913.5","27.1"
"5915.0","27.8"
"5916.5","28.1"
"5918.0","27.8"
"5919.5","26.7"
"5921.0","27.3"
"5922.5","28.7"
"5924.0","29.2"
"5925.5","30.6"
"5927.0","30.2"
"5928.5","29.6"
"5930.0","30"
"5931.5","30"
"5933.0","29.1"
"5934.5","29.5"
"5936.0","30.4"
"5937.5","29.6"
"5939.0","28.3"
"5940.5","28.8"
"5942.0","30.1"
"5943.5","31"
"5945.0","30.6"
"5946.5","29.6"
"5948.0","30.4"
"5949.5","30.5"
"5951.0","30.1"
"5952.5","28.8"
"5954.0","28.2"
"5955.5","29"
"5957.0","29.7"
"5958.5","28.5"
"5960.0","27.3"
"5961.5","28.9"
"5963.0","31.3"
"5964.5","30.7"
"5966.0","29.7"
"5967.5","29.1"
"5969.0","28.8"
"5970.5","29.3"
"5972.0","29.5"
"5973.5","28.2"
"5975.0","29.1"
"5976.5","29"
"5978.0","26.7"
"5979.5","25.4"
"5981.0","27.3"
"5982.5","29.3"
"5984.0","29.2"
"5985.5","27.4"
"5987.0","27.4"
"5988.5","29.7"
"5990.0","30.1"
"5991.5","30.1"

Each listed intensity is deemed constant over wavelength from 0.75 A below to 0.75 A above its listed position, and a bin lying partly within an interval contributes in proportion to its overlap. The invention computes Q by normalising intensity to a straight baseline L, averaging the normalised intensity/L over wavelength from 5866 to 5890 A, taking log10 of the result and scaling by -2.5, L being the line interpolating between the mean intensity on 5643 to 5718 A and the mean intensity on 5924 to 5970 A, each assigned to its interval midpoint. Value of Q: 0.09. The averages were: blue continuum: 28.6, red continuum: 29.6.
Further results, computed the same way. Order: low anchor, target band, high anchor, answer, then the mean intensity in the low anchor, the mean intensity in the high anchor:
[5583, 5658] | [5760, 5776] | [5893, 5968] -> -0.05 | 27.7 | 28.3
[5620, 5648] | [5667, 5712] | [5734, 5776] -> 0.02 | 28.7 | 29.6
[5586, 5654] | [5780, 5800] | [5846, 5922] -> -0.05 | 27.6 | 26.8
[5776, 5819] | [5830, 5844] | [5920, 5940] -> -0.05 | 29.2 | 29.4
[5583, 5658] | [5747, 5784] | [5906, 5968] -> -0.05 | 27.7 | 29.1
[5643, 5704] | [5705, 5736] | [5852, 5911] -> -0.04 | 28.5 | 26.5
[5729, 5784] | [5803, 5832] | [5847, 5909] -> -0.07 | 29.4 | 26.6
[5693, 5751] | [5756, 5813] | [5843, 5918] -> -0.05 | 29.1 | 26.9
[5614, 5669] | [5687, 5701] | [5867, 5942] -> -0.05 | 28.2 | 27.2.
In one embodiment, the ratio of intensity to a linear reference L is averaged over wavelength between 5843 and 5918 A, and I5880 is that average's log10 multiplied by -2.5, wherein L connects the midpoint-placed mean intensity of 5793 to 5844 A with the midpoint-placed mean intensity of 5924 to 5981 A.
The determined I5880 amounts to 0.106 mag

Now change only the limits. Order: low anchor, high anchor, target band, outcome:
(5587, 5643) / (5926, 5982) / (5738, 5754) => -0.049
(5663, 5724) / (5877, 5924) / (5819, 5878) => -0.093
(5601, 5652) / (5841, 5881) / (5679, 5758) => -0.030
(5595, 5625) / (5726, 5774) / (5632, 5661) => -0.028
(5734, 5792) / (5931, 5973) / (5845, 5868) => 0.037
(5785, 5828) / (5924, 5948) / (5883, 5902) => 0.255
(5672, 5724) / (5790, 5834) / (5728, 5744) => 0.011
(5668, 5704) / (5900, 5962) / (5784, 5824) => -0.019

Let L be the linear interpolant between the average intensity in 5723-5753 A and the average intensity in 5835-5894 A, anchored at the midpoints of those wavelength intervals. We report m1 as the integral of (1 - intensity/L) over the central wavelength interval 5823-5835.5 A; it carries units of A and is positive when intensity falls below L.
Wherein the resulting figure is -1.0 A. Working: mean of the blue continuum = 29.2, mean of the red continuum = 27.6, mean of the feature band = 30.3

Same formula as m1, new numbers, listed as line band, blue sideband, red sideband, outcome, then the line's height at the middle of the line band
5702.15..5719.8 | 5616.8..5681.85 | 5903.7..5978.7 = -0.2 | 28.5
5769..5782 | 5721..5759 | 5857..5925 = -0.3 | 28.8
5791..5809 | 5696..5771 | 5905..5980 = -0.3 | 29.2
